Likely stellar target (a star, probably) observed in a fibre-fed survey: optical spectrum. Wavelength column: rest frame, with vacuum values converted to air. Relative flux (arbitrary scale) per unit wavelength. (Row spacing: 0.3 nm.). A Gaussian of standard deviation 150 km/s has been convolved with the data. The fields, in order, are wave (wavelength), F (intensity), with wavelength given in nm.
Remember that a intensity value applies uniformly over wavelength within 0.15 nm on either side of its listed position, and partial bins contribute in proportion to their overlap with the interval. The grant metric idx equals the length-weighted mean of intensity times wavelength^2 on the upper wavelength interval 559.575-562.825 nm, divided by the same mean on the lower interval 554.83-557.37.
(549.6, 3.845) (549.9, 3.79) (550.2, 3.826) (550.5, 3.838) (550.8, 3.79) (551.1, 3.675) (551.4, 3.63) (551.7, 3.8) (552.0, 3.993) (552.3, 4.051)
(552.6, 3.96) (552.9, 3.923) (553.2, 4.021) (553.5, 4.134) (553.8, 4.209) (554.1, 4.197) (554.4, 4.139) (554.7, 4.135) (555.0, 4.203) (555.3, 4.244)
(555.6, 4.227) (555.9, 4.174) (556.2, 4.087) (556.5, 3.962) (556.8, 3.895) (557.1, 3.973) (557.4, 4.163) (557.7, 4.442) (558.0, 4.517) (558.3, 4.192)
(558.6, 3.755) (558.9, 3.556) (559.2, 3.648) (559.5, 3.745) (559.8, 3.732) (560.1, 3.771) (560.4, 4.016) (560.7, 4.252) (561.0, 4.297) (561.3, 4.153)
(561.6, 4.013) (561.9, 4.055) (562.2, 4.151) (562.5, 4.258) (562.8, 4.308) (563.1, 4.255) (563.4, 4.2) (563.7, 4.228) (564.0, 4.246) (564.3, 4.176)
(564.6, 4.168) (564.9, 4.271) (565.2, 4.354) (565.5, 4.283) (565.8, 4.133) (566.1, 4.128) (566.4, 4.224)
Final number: 1.0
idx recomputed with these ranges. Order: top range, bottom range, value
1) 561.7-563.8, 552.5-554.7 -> 1.06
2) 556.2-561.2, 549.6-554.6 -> 1.04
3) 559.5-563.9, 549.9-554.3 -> 1.08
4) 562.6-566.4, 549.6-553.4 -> 1.15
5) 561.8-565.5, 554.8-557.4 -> 1.06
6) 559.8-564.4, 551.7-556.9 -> 1.04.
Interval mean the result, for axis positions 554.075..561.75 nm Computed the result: 4.05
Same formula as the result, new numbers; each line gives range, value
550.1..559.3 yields 4.01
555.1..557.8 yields 4.13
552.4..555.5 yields 4.12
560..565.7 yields 4.19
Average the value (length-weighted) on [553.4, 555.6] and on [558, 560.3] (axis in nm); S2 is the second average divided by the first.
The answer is 0.91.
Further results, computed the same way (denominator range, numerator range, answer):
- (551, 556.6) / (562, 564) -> 1.05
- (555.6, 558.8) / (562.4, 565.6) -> 1.03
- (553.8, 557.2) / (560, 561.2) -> 1.00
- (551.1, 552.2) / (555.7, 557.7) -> 1.07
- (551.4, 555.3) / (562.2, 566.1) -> 1.04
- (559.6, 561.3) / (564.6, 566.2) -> 1.05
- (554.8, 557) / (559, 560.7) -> 0.93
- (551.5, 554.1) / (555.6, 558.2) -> 1.04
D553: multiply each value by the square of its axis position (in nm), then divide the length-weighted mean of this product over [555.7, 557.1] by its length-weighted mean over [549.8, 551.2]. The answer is 1.1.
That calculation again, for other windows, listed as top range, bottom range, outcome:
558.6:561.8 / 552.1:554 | 0.99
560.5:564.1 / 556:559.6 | 1.07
